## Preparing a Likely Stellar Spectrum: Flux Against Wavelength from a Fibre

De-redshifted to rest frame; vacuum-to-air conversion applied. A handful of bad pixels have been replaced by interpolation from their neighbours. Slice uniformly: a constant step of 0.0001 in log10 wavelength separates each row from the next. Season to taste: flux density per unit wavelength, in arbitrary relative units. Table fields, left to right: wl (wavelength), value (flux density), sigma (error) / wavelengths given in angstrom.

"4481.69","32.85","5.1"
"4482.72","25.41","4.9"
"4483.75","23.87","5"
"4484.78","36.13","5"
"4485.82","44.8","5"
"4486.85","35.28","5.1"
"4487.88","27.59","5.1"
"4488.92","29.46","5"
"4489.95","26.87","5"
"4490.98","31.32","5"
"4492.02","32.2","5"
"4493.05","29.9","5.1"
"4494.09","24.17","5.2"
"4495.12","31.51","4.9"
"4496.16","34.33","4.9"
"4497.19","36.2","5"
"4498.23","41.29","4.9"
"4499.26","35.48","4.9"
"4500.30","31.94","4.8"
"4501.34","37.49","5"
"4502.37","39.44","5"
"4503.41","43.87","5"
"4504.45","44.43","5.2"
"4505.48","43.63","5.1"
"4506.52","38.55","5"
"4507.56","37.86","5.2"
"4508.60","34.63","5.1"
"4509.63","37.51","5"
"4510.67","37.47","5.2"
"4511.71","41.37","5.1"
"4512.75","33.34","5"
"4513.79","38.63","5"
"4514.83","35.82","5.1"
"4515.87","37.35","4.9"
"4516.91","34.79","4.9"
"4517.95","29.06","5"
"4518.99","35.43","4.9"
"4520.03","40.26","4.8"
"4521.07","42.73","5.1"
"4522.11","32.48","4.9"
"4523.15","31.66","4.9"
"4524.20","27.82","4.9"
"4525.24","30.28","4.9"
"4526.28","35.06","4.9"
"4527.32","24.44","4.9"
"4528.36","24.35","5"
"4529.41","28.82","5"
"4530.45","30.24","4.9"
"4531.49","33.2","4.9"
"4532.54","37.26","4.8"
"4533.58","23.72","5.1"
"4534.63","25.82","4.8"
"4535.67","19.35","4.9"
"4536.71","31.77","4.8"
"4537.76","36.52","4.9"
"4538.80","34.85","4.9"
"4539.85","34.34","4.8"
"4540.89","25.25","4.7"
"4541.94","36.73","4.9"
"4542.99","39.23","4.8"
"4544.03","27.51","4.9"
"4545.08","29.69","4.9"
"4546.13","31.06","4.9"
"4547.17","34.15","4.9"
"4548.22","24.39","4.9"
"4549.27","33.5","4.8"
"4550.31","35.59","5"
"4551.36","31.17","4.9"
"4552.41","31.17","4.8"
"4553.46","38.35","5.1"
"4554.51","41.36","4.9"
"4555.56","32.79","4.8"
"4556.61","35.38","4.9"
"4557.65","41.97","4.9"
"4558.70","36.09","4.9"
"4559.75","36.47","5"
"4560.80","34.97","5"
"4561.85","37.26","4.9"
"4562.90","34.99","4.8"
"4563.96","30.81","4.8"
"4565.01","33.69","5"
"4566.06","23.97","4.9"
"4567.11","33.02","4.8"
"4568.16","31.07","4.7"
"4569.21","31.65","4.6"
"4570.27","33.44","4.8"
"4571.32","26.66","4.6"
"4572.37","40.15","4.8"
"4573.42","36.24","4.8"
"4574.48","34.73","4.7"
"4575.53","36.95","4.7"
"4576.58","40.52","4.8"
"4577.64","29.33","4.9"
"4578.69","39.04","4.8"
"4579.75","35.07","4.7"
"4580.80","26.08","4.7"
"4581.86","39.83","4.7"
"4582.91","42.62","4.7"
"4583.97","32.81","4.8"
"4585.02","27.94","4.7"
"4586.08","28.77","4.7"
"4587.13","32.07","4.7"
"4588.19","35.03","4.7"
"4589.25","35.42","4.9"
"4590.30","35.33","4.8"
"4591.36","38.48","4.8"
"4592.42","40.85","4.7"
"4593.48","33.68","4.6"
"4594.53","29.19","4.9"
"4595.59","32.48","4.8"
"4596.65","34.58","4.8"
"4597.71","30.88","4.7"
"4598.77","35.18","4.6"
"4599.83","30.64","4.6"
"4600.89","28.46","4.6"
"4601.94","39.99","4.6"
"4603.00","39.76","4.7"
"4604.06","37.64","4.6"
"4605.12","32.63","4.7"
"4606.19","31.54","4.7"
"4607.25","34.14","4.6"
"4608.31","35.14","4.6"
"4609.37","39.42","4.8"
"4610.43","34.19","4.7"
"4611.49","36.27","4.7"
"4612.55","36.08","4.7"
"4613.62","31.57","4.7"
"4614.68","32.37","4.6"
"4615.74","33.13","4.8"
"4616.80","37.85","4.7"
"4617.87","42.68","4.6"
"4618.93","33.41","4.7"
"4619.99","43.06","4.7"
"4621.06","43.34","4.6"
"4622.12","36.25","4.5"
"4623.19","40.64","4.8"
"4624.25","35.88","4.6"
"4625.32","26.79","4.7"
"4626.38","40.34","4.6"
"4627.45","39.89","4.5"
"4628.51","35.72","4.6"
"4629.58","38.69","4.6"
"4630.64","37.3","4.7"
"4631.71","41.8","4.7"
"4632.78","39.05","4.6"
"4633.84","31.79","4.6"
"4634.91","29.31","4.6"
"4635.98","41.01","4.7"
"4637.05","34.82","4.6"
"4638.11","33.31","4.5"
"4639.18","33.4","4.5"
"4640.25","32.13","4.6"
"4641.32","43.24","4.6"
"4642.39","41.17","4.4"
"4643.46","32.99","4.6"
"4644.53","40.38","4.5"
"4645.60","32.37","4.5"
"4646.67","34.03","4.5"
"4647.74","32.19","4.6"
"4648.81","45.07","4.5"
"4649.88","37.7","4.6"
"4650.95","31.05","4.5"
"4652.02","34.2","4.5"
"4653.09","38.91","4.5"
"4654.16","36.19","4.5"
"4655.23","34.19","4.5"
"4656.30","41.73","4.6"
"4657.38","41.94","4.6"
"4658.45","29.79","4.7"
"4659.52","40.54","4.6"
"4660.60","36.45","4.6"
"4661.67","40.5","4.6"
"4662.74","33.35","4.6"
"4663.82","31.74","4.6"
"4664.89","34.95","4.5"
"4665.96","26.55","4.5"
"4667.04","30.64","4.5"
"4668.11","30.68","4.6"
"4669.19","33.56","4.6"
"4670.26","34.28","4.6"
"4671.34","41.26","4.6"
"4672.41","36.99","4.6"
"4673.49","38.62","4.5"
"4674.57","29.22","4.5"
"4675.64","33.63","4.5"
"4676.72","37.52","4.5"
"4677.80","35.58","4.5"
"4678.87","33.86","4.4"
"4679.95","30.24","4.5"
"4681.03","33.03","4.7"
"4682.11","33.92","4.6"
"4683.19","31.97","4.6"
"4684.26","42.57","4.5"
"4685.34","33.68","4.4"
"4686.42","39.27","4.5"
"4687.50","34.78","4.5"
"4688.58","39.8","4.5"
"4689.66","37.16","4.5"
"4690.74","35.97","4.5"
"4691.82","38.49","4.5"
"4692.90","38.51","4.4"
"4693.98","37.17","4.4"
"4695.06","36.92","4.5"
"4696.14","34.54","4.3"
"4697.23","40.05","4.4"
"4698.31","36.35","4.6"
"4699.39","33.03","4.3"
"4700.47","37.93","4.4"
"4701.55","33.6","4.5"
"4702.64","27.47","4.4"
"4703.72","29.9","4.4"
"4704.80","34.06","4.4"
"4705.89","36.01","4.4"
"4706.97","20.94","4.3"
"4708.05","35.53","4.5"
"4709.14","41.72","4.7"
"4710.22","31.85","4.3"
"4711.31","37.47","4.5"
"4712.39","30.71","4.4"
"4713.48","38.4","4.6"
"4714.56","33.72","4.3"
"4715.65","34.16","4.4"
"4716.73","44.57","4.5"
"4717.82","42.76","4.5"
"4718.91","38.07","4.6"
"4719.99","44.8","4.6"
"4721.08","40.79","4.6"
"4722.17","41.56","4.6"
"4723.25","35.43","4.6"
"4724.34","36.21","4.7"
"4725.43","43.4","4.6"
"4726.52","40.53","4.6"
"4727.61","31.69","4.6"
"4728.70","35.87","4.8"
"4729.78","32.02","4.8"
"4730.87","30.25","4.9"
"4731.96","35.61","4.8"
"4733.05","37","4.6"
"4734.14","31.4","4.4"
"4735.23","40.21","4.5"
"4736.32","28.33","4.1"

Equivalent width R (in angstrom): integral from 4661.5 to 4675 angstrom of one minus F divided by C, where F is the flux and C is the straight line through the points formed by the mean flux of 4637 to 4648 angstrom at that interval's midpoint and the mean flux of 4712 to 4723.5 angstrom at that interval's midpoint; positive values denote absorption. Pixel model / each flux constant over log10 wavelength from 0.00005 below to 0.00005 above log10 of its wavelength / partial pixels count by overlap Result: 1.0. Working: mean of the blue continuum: 35.6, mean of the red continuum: 38.8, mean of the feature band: 33.9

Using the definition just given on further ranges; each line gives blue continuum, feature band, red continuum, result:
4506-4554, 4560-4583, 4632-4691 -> -0.2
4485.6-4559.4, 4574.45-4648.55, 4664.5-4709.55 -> -2.6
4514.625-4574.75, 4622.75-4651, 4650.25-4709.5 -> -1.7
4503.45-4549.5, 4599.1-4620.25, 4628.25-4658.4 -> 0.1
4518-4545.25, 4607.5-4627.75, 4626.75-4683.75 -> -1.4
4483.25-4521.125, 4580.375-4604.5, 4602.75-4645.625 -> 1.3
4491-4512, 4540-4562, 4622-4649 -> 1.5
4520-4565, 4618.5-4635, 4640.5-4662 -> -0.6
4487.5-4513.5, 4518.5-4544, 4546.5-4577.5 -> 2.3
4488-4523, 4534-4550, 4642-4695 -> 2.1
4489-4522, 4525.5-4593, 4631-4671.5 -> 5.2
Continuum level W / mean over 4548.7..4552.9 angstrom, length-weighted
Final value 32.8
